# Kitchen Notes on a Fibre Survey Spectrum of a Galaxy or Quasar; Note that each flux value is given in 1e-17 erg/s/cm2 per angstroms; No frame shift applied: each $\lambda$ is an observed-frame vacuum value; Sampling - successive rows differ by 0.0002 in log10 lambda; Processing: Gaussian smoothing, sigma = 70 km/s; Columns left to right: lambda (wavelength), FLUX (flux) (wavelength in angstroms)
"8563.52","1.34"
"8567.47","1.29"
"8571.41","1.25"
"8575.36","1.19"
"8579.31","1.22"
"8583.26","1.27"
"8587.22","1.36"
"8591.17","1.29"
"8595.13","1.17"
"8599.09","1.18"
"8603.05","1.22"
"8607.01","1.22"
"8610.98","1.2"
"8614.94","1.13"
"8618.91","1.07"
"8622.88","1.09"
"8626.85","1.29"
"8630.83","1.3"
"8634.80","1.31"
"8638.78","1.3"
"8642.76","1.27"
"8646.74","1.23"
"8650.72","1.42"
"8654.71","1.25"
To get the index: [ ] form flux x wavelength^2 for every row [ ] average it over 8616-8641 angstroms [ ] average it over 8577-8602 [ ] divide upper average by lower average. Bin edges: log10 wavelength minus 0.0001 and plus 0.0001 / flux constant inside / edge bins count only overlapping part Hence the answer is 0.99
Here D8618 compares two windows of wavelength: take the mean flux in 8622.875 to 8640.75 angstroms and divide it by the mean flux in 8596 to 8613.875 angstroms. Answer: 1.1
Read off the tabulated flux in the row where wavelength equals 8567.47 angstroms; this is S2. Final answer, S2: 1.29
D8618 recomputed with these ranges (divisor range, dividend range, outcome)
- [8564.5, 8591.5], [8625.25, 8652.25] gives 1.03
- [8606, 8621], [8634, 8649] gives 1.11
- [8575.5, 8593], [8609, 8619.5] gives 0.90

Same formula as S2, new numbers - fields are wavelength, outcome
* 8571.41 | 1.25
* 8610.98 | 1.2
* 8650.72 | 1.42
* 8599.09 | 1.18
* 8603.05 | 1.22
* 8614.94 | 1.13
